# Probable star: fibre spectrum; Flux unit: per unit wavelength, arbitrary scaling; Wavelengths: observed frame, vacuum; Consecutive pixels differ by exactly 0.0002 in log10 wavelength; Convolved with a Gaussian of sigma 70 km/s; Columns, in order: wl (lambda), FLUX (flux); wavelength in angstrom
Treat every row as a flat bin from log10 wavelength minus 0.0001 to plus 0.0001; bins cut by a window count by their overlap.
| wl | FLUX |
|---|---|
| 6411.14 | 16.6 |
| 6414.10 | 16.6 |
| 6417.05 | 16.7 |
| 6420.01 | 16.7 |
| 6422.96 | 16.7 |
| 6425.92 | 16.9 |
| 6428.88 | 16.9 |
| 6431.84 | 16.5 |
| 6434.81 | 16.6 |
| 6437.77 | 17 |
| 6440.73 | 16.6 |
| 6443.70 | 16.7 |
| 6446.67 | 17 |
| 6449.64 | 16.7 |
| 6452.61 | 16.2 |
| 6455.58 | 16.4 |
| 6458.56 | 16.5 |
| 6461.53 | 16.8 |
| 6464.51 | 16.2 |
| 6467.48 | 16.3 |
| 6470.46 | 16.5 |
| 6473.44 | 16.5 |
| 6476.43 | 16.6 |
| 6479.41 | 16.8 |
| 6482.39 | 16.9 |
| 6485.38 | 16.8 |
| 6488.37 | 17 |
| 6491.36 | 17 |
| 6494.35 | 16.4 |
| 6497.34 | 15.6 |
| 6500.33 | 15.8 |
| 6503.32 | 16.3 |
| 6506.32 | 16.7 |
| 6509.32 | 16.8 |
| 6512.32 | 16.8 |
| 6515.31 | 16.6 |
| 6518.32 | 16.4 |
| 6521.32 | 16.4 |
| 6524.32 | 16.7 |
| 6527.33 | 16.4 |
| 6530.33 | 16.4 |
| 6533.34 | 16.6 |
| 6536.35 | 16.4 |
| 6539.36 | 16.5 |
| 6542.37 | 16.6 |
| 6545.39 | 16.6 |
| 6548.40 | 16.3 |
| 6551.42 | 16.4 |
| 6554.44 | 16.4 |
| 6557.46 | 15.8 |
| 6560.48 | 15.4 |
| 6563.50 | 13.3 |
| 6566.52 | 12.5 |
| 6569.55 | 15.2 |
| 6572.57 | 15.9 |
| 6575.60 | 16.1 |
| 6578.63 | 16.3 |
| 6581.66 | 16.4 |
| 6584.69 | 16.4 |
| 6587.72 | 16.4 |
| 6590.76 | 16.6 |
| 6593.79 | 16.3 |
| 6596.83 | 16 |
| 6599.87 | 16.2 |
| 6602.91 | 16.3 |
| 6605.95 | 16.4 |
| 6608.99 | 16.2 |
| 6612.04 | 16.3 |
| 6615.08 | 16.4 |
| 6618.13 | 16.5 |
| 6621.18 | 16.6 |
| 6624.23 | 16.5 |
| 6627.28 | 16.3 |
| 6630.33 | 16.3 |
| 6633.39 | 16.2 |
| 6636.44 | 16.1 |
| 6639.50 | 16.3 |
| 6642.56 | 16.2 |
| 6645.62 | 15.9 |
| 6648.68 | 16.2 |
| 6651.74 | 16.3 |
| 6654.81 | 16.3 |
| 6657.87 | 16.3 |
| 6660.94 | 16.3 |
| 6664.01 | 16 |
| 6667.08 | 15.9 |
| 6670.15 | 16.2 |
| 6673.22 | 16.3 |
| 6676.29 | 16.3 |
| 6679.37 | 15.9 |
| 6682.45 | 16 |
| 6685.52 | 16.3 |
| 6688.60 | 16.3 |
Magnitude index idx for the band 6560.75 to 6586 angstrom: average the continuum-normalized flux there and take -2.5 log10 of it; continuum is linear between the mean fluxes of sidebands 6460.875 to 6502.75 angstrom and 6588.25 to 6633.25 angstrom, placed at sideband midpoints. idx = 0.077 mag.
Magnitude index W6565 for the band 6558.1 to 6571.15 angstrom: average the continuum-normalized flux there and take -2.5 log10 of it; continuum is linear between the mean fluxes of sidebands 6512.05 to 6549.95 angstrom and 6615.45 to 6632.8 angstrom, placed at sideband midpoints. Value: 0.16 mag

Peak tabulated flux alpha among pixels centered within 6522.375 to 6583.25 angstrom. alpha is 16.7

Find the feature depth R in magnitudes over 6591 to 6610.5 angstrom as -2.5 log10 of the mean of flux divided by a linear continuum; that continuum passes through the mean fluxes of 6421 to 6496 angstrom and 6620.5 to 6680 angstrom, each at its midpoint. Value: 0.005 mag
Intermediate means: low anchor 16.7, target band 16.3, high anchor 16.2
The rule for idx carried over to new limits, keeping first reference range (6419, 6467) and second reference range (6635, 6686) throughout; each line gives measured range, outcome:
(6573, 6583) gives 0.01 mag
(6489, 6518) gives 0.00 mag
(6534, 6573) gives 0.05 mag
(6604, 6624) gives -0.01 mag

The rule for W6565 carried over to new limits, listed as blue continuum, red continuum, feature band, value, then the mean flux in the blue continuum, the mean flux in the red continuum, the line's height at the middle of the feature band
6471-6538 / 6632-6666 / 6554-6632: 0.02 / 16.5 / 16.2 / 16.3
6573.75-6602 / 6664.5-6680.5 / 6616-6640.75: -0.01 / 16.3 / 16.1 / 16.2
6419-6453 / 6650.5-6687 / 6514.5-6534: 0.00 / 16.7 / 16.2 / 16.5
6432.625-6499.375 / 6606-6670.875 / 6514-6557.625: 0.00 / 16.6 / 16.3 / 16.5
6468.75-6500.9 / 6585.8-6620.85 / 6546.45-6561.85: 0.02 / 16.6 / 16.3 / 16.4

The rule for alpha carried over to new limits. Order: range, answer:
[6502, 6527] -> 16.8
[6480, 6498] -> 17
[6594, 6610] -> 16.4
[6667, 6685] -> 16.3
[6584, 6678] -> 16.6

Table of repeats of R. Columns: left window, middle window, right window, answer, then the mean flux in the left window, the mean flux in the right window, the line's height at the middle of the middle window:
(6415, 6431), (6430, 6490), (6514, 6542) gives 0.00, 16.8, 16.5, 16.7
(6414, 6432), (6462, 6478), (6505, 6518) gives 0.02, 16.7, 16.7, 16.7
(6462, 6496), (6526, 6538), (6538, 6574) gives -0.04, 16.6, 15.6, 15.9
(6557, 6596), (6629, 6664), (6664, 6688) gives -0.02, 15.6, 16.1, 16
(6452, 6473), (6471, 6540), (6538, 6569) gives -0.03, 16.4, 15.6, 16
